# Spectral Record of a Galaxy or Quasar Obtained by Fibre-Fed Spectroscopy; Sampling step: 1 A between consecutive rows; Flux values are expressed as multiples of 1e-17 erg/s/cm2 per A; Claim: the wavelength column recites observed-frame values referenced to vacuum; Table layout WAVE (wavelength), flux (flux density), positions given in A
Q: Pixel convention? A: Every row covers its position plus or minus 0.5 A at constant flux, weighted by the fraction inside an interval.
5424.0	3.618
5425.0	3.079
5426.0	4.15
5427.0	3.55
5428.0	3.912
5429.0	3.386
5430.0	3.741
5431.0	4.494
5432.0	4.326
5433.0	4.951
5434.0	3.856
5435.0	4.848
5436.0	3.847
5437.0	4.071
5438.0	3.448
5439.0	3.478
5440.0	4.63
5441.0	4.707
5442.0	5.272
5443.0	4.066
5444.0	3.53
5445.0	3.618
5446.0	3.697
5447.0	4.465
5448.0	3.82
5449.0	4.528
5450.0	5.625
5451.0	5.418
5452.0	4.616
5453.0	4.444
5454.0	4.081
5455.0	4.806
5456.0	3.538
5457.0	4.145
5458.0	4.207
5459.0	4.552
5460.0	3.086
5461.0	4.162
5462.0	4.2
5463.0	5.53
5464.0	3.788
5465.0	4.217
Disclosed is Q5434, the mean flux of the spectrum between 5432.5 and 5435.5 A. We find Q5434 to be 4.55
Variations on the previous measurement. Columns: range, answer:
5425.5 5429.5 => 3.75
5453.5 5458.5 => 4.16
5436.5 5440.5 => 3.91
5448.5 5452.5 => 5.05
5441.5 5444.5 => 4.29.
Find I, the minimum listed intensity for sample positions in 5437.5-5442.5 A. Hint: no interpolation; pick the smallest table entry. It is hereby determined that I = 3.448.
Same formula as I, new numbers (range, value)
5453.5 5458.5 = 3.538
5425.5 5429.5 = 3.386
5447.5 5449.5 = 3.82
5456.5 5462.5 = 3.086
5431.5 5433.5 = 4.326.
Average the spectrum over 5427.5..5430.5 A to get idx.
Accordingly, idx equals 3.68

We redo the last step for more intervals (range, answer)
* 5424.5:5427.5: 3.59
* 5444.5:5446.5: 3.66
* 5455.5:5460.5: 3.91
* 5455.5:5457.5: 3.84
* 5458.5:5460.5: 3.82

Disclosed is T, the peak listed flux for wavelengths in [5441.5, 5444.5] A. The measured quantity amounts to 5.272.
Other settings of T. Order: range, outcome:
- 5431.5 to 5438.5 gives 4.951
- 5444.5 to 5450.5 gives 5.625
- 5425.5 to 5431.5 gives 4.494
